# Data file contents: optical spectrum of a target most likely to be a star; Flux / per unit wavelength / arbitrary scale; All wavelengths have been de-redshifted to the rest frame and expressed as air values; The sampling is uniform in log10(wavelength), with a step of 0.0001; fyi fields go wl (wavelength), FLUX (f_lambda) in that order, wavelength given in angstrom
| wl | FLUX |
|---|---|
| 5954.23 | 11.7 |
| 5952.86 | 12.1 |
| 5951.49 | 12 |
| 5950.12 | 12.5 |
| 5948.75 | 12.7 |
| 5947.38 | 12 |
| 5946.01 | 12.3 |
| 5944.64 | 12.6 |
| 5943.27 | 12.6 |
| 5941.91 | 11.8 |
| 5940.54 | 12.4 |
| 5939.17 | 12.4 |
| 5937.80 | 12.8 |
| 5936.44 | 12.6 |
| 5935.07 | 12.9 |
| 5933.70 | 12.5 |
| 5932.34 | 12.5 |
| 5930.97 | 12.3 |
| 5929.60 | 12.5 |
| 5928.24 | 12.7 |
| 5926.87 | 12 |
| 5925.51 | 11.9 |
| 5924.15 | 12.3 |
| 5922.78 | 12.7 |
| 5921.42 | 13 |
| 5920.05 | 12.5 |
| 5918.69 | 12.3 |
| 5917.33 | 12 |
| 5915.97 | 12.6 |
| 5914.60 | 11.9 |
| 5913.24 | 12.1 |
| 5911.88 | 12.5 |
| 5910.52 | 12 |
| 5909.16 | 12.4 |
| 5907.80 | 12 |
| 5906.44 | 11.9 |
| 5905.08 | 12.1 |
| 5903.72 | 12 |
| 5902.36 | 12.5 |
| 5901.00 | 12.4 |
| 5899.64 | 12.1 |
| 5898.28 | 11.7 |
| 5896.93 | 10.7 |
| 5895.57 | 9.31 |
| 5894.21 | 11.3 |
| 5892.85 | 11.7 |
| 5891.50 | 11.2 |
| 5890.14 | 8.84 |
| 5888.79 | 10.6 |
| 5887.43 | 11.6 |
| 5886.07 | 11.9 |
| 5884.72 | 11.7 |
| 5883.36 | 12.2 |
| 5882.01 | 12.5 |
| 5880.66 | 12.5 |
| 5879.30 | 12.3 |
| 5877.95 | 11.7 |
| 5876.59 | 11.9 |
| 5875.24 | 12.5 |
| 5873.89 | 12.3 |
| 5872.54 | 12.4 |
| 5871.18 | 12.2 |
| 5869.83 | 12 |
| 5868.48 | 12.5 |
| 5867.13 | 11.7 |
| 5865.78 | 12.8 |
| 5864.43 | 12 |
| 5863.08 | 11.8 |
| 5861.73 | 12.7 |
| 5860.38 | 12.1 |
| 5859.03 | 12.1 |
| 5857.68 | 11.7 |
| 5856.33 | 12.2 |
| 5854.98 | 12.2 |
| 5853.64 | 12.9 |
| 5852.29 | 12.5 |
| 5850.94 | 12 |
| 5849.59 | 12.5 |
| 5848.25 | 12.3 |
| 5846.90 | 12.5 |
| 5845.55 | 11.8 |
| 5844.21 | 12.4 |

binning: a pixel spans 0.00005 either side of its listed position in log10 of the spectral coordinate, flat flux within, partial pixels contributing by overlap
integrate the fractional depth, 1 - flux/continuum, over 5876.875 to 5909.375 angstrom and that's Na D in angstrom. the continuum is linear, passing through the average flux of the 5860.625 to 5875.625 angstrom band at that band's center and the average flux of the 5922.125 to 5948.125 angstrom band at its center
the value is 1.82 angstrom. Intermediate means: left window 12.3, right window 12.4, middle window 11.6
